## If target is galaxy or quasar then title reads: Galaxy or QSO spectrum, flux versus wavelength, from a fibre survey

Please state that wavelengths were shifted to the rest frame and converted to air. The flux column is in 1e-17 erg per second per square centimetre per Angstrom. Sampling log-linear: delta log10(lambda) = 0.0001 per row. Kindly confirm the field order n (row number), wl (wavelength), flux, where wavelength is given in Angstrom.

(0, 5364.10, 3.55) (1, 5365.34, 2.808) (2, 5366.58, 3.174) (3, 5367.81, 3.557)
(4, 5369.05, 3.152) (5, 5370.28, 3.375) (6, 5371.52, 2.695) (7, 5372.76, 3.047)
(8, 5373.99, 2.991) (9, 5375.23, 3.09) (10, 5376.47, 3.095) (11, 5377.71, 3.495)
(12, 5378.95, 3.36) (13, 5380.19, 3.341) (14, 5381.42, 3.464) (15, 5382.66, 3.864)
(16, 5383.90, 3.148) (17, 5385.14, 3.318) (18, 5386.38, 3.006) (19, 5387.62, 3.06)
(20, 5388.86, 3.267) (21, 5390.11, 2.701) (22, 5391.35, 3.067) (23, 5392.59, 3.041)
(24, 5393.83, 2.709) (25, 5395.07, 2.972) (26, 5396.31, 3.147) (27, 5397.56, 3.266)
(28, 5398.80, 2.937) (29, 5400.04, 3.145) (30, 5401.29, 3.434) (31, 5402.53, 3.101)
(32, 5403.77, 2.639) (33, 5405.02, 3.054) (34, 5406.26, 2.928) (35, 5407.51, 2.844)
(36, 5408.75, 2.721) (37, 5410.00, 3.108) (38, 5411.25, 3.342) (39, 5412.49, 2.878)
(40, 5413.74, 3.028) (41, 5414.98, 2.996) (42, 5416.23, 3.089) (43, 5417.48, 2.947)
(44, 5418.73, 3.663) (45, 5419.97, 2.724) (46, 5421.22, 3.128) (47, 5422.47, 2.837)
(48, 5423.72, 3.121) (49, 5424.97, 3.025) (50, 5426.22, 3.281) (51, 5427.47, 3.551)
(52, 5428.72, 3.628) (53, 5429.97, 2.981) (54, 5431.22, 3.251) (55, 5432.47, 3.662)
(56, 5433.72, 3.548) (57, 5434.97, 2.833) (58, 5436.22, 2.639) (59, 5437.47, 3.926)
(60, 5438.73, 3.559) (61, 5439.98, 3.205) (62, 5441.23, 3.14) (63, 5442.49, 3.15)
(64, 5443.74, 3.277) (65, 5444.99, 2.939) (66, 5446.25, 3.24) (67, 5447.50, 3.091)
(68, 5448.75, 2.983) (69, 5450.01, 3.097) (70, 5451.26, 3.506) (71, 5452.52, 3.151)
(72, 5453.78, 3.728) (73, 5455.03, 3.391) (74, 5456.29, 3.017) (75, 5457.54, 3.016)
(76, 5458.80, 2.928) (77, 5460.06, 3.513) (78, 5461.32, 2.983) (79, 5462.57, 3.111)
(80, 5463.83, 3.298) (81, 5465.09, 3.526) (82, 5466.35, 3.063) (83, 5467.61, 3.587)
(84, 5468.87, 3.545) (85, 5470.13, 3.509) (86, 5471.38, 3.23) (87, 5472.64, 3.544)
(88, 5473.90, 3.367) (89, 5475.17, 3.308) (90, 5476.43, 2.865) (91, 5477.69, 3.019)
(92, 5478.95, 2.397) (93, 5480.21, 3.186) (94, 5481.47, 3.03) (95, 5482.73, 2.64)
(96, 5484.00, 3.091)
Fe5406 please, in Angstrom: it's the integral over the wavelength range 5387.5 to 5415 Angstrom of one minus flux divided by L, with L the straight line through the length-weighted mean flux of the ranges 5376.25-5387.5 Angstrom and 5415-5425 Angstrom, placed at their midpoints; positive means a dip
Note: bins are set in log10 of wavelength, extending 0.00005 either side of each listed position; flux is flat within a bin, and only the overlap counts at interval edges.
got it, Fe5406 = 1.6 Angstrom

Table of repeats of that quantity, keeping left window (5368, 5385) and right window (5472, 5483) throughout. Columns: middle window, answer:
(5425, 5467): -1.8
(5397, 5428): 1.1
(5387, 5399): 0.7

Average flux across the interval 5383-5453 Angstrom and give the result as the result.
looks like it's 3.13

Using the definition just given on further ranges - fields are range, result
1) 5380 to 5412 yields 3.1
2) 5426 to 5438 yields 3.33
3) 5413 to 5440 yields 3.21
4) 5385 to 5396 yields 3.01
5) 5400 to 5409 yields 2.98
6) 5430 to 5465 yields 3.23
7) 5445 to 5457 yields 3.23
